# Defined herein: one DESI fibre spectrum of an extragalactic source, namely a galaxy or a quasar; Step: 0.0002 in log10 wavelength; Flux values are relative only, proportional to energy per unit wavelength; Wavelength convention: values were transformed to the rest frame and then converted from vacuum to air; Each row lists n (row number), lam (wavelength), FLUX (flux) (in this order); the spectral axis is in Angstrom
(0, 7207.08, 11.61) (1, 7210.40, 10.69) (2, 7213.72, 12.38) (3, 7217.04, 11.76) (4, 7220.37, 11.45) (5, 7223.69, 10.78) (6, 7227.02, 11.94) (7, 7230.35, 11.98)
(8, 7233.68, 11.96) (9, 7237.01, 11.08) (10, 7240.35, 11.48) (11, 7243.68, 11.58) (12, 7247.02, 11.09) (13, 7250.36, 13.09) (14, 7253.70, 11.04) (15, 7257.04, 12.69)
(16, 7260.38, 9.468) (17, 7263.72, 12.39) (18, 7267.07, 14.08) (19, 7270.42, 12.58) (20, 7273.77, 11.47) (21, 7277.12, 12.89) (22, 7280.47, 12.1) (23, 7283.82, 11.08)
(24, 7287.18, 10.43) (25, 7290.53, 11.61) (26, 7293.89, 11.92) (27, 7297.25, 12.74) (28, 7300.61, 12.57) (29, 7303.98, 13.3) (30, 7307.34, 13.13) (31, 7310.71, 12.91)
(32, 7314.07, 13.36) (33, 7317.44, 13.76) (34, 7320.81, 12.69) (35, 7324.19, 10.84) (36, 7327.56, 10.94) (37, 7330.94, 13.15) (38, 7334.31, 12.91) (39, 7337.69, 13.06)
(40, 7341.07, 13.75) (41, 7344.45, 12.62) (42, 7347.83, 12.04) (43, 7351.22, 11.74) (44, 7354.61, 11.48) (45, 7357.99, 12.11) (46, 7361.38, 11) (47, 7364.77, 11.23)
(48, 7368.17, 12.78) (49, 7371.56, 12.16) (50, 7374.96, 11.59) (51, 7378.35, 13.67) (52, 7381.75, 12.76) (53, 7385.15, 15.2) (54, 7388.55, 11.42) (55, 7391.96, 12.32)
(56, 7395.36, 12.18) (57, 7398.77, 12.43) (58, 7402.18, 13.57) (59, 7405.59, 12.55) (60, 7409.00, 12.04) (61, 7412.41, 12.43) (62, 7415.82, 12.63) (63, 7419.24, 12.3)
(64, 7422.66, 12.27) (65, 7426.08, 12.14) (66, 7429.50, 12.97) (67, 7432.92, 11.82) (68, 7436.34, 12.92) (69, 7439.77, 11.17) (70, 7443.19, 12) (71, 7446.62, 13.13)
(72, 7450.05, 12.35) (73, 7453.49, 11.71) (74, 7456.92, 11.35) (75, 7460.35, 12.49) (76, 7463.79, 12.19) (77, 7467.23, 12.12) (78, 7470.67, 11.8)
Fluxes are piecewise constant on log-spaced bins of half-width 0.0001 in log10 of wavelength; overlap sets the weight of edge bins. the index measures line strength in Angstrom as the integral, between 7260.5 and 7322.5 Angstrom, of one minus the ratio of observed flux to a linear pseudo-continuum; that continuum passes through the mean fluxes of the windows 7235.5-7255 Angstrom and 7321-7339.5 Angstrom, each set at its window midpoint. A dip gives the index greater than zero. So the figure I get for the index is -2.6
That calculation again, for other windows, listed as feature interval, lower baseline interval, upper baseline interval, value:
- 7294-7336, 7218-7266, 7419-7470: -3.02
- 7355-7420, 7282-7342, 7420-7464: -0.68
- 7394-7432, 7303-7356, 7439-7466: -0.75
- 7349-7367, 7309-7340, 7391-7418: 1.47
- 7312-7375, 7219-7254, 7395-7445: -1.29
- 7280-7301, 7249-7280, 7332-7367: 0.82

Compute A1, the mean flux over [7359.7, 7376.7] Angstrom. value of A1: 11.8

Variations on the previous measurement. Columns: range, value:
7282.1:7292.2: 11.1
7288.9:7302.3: 12.2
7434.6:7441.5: 12.1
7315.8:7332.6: 12.3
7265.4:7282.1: 12.6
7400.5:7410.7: 12.7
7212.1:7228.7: 11.7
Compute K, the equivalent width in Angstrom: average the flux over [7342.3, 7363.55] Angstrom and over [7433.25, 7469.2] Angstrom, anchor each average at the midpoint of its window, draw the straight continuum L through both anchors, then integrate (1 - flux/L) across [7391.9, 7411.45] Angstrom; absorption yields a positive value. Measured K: -0.9 Angstrom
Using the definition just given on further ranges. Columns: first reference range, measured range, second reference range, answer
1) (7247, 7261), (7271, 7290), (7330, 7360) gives 0.42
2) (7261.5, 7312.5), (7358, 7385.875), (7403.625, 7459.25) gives -0.35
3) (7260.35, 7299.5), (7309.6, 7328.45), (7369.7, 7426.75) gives -0.42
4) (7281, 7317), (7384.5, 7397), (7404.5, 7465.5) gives -0.30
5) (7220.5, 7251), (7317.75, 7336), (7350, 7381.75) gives -0.51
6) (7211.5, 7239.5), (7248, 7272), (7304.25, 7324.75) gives -0.04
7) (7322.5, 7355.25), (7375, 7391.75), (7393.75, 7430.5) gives -0.82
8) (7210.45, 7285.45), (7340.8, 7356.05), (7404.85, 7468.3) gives -0.21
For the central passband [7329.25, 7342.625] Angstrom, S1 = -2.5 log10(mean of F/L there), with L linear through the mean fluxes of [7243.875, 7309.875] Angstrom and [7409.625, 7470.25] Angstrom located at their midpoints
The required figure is -0.09 mag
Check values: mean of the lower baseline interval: 12.1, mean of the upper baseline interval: 12.2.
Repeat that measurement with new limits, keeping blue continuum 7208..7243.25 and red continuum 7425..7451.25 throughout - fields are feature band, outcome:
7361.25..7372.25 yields 0.02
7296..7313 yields -0.10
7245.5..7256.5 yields -0.02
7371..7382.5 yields -0.04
